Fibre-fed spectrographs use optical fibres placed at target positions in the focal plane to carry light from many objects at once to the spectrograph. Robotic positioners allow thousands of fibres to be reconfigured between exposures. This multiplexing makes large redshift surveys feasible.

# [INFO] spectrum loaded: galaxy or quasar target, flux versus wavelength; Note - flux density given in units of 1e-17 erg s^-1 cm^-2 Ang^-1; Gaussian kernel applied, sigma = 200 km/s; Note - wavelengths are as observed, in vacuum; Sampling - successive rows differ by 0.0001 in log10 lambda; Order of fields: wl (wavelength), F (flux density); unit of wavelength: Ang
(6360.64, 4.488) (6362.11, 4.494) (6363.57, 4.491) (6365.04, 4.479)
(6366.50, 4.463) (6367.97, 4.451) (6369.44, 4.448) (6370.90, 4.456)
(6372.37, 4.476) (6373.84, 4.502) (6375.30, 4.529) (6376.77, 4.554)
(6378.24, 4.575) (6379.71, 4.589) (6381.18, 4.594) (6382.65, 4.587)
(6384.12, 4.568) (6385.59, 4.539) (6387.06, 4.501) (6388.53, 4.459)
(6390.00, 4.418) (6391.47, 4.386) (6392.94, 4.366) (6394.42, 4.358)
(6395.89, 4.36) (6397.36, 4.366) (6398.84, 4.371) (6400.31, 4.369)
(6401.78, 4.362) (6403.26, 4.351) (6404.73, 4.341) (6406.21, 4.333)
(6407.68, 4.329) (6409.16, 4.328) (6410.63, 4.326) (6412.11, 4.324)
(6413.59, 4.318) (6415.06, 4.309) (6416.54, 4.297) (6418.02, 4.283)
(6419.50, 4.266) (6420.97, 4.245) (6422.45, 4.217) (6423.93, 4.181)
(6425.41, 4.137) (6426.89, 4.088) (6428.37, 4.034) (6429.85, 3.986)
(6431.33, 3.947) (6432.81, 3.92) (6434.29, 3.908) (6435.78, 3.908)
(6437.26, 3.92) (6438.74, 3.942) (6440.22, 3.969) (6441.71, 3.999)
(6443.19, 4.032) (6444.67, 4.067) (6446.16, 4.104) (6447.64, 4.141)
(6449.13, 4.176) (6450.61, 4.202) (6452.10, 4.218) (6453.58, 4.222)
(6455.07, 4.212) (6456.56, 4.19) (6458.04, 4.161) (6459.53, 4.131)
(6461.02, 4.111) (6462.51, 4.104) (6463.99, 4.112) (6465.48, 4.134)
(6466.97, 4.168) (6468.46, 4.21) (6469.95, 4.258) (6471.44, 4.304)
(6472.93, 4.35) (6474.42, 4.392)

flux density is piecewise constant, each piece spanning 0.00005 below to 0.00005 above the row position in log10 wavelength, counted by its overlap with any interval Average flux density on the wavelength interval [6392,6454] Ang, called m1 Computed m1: 4.19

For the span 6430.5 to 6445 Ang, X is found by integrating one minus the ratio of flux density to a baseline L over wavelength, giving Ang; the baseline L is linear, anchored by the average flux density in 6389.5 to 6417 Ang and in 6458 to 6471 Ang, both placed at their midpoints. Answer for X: 0.96 Ang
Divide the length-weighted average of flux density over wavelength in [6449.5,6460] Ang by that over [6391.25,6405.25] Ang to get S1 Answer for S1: 0.96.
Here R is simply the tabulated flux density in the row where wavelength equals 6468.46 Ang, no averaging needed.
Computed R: 4.21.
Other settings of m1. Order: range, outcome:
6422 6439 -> 4.01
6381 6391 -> 4.52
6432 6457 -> 4.06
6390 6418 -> 4.34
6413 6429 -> 4.22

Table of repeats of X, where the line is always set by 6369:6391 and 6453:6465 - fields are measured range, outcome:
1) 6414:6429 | 0.4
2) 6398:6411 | 0.2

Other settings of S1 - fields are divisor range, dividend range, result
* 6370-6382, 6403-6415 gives 0.96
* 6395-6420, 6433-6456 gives 0.94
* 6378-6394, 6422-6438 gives 0.89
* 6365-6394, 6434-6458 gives 0.91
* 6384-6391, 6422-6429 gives 0.92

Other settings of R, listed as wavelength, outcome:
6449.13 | 4.176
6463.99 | 4.112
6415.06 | 4.309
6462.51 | 4.104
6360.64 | 4.488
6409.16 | 4.328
